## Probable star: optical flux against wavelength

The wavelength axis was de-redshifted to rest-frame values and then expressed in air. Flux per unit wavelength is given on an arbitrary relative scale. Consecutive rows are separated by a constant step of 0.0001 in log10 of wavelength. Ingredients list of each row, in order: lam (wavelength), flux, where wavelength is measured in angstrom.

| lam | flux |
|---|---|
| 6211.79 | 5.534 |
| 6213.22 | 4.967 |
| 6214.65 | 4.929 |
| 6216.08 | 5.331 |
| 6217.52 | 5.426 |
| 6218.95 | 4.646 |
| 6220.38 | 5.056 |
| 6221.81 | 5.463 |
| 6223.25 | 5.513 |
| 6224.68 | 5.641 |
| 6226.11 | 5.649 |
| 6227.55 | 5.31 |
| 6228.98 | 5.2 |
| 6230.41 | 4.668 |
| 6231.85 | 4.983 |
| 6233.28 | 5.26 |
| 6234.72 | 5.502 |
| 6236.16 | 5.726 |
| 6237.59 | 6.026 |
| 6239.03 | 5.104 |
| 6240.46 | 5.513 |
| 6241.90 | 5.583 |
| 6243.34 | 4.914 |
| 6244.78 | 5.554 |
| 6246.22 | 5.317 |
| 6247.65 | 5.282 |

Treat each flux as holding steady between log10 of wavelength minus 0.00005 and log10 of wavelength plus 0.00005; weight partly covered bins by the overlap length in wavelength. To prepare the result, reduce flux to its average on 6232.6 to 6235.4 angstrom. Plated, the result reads 5.37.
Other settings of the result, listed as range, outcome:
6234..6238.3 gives 5.75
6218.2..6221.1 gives 4.87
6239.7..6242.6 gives 5.55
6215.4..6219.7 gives 5.13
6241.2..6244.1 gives 5.24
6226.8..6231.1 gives 5.07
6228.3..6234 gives 5.03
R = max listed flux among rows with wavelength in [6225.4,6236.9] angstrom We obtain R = 5.726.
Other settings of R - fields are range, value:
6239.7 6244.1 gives 5.583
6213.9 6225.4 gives 5.641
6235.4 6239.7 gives 6.026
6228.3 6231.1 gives 5.2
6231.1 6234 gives 5.26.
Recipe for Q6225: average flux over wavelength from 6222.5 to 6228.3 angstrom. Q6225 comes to 5.52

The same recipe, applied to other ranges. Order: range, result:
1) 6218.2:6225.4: 5.27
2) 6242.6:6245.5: 5.23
